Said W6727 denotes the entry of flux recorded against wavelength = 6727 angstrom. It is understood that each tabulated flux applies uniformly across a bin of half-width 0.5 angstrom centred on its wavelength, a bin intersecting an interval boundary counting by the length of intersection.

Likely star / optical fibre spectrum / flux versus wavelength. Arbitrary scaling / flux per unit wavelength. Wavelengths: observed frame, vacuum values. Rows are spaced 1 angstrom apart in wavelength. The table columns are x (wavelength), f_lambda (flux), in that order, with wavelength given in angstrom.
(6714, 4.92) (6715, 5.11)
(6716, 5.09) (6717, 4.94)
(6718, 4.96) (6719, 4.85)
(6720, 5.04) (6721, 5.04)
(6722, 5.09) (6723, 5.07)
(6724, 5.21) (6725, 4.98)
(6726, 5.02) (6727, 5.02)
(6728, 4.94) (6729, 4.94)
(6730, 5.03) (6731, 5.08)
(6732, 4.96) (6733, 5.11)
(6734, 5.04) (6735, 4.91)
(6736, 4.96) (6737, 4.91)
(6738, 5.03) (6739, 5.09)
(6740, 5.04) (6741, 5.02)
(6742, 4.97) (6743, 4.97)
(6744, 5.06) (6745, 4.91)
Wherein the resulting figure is 5.02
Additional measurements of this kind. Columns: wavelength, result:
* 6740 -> 5.04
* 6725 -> 4.98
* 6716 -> 5.09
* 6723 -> 5.07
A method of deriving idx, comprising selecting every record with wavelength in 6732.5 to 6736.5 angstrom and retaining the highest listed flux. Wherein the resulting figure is 5.11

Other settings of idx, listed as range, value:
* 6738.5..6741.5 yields 5.09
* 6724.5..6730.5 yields 5.03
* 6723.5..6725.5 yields 5.21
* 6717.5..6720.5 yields 5.04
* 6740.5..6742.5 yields 5.02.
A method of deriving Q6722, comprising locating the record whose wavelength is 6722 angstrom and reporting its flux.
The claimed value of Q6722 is 5.09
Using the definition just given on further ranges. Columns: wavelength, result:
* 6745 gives 4.91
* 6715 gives 5.11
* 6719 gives 4.85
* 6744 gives 5.06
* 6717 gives 4.94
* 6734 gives 5.04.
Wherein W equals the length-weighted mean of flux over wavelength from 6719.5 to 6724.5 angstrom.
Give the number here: 5.09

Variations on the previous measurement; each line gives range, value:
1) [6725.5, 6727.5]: 5.02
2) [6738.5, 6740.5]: 5.06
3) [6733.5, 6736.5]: 4.97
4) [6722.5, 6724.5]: 5.14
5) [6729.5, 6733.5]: 5.04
